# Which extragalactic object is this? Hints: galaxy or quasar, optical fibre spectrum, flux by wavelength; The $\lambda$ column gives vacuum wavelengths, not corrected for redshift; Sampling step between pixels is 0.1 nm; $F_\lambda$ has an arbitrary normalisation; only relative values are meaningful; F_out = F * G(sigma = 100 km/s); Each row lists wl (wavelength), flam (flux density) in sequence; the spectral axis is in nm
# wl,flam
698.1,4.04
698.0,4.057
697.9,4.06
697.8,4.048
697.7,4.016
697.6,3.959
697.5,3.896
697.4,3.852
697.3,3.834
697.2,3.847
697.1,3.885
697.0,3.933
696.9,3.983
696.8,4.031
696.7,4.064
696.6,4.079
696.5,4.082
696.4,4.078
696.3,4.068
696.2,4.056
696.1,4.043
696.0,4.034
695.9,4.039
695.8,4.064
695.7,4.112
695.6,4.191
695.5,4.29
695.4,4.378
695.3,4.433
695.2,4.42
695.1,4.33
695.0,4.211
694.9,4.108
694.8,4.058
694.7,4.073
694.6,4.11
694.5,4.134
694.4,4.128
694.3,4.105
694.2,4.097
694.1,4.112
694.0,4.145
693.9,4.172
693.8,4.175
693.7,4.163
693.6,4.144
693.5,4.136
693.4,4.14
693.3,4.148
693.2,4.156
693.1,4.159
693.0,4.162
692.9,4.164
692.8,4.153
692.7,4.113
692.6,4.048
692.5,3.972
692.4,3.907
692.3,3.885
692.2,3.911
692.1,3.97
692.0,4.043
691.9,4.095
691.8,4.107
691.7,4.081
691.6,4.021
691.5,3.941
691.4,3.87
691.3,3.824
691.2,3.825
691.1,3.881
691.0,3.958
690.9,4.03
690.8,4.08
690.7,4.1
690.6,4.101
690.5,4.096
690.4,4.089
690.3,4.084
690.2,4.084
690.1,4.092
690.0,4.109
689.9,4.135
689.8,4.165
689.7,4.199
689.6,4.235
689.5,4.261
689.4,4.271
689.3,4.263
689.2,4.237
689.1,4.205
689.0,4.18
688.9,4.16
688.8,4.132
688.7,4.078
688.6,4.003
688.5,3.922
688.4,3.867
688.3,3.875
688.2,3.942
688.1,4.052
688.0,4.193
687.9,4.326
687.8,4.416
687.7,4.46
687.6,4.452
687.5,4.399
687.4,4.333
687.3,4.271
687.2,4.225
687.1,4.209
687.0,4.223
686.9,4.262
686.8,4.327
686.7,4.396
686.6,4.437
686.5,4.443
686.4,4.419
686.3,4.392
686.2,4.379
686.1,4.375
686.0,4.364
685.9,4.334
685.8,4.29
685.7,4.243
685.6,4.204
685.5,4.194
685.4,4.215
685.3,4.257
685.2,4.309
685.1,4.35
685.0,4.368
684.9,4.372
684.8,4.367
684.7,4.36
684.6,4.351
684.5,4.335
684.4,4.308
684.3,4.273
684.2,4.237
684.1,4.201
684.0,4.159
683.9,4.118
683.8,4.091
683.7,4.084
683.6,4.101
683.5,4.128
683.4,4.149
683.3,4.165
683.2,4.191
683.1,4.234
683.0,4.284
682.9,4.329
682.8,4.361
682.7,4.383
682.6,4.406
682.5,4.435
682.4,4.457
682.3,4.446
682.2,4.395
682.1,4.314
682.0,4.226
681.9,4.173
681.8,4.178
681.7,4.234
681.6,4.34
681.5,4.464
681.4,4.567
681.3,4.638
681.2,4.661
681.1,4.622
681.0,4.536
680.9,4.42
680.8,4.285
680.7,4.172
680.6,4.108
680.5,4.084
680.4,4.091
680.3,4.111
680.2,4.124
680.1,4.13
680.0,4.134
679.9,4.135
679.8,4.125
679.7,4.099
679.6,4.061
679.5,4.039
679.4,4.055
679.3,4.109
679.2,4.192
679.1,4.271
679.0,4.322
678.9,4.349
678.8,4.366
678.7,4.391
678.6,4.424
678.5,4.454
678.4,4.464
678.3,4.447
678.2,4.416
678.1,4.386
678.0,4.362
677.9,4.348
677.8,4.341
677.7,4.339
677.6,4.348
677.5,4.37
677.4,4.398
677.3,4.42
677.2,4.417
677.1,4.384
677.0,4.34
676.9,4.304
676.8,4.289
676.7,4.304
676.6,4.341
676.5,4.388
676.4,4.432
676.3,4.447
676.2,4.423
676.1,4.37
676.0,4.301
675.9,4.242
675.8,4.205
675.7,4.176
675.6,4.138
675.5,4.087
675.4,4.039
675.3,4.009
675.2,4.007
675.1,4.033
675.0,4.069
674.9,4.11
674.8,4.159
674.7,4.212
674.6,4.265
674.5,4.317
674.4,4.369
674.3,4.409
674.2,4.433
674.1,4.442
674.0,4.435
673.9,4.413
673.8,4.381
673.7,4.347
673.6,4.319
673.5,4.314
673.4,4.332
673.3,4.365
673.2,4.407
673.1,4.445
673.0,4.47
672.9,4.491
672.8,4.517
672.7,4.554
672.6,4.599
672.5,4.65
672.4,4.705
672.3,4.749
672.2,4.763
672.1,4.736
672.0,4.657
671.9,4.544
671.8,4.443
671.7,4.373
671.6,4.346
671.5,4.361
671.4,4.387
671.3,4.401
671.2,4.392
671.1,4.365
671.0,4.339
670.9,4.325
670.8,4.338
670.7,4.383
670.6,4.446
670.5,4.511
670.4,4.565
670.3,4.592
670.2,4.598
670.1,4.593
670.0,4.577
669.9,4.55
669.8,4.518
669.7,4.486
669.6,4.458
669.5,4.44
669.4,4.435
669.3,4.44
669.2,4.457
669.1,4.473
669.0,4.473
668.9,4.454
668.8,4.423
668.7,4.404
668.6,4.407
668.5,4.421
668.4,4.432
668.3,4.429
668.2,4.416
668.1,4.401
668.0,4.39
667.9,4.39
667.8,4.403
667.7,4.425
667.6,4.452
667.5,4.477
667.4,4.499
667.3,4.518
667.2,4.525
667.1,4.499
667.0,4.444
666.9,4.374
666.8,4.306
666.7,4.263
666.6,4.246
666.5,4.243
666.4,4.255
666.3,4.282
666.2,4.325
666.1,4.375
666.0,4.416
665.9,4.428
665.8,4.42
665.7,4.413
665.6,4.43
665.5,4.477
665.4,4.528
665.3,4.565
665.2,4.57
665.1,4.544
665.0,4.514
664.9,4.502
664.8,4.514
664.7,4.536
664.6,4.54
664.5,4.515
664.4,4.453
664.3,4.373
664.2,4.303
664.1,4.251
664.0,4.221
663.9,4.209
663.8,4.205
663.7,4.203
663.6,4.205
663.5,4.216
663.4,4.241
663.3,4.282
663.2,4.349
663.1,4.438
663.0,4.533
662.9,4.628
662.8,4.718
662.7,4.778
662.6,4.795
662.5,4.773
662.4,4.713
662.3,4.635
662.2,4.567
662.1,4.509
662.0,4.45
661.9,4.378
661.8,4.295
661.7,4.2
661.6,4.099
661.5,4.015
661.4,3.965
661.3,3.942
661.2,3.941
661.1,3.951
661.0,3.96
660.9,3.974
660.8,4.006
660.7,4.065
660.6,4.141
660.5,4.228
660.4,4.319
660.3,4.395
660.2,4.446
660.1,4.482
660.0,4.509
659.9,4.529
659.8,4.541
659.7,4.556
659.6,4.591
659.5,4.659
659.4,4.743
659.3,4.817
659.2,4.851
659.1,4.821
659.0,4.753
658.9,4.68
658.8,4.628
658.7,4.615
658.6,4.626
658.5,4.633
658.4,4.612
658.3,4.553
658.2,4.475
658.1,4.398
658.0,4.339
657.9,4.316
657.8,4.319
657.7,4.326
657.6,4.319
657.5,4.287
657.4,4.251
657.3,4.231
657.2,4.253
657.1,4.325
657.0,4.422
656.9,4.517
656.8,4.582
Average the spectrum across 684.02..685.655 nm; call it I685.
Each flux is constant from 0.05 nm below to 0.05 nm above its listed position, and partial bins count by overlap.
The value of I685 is 4.29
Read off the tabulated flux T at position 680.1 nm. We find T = 4.13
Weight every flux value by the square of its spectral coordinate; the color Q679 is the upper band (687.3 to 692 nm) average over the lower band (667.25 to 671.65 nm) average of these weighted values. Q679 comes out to 0.98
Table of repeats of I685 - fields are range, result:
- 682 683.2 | 4.35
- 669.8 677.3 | 4.39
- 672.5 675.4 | 4.33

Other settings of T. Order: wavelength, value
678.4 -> 4.464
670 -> 4.577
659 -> 4.753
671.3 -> 4.401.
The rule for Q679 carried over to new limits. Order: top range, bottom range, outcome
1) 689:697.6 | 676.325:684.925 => 0.99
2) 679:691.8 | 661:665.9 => 1.03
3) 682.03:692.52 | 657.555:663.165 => 1.02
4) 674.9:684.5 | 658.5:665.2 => 1.02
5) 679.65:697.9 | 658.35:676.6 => 1.01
